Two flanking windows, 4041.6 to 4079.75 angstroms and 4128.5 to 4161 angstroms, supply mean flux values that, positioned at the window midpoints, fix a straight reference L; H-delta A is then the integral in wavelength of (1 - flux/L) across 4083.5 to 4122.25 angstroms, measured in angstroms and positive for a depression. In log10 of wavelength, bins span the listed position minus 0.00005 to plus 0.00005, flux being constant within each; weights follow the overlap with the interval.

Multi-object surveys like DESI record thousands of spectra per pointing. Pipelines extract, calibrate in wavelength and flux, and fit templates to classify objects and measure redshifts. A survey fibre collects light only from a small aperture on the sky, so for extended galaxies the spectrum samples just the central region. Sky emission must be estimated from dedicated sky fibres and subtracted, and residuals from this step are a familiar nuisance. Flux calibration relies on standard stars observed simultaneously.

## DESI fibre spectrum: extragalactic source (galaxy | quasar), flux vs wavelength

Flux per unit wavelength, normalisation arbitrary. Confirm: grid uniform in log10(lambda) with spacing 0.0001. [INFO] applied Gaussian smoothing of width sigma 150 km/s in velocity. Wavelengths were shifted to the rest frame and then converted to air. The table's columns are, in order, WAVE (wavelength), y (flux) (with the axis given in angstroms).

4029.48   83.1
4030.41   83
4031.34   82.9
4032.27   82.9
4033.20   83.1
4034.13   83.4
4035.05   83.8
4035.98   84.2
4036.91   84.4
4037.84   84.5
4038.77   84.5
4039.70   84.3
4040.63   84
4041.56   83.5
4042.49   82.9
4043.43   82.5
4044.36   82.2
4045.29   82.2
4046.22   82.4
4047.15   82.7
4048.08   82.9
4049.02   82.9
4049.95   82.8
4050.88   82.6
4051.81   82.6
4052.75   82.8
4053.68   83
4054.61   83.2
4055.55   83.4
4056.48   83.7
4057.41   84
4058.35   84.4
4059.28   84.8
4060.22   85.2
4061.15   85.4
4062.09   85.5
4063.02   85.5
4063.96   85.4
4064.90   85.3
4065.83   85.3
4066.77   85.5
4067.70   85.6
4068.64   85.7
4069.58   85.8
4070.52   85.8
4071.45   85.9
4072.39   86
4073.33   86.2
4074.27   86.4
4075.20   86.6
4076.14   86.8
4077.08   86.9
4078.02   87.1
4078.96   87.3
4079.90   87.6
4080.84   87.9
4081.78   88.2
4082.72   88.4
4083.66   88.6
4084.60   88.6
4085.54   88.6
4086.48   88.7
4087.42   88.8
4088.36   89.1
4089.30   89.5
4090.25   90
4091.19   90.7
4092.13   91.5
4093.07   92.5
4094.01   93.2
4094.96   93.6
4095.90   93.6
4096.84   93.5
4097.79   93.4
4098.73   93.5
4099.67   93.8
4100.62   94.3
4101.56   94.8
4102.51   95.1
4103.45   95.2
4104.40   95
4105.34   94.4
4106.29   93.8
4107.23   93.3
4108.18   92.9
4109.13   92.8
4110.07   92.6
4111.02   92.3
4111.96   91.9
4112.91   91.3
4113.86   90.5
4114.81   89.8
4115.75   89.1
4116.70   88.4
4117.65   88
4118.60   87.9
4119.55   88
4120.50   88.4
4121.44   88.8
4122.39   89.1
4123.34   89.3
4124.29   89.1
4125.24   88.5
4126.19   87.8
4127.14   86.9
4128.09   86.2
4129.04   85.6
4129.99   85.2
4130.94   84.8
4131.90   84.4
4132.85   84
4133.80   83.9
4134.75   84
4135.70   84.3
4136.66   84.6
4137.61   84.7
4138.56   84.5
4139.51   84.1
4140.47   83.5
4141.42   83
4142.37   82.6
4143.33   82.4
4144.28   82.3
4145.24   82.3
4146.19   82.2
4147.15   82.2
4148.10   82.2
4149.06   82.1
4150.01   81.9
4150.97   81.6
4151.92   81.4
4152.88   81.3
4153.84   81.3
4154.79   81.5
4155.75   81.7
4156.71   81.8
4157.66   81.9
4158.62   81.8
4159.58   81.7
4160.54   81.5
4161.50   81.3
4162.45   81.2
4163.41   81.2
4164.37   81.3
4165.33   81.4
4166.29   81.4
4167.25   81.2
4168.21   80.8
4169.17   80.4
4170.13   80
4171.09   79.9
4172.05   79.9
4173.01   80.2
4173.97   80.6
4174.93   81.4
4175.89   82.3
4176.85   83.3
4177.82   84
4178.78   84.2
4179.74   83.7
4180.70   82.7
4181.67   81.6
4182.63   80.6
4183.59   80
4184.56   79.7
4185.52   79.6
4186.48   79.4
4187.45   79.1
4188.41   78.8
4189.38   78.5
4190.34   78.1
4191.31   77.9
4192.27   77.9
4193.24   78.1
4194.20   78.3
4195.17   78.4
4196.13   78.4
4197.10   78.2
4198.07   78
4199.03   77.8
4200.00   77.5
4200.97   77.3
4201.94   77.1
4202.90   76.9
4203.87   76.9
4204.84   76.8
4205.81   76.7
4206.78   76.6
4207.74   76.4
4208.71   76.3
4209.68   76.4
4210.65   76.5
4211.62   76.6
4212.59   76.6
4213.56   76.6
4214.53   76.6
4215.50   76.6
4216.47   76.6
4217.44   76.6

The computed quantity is -3.58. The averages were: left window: 84.6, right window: 82.9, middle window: 91.5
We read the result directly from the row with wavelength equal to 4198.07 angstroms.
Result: 78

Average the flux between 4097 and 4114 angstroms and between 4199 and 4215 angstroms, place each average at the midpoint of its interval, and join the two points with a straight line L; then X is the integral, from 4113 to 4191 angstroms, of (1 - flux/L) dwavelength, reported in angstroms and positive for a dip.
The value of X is 2.3 angstroms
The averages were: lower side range 93.4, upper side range 76.8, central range 83.2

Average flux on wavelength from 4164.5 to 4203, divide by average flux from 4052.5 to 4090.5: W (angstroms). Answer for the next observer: 0.93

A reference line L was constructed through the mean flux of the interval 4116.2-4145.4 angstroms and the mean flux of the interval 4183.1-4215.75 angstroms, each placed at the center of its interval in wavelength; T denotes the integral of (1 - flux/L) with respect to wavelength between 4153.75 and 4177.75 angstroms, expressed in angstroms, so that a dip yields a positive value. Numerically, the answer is 0.1 angstroms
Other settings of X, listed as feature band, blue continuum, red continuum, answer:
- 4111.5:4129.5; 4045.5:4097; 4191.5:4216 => -1.2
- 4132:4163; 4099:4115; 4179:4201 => 1.4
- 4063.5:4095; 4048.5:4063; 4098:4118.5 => -0.1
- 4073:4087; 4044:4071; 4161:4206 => -0.7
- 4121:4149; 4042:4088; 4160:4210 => -1.0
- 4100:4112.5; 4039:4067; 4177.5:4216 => -1.8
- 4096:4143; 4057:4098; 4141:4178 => -2.4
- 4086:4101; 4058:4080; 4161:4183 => -1.2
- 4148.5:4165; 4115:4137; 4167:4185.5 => 0.4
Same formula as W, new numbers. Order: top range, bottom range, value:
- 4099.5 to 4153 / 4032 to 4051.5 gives 1.05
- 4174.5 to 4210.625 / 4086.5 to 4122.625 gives 0.86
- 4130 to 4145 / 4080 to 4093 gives 0.94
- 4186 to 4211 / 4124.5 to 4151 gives 0.92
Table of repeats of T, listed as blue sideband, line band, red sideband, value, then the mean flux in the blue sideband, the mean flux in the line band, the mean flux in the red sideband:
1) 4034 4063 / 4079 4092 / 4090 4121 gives 0.0 angstroms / 83.6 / 88.8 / 92.1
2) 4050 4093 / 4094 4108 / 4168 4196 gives -1.5 angstroms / 86.4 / 94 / 80.3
